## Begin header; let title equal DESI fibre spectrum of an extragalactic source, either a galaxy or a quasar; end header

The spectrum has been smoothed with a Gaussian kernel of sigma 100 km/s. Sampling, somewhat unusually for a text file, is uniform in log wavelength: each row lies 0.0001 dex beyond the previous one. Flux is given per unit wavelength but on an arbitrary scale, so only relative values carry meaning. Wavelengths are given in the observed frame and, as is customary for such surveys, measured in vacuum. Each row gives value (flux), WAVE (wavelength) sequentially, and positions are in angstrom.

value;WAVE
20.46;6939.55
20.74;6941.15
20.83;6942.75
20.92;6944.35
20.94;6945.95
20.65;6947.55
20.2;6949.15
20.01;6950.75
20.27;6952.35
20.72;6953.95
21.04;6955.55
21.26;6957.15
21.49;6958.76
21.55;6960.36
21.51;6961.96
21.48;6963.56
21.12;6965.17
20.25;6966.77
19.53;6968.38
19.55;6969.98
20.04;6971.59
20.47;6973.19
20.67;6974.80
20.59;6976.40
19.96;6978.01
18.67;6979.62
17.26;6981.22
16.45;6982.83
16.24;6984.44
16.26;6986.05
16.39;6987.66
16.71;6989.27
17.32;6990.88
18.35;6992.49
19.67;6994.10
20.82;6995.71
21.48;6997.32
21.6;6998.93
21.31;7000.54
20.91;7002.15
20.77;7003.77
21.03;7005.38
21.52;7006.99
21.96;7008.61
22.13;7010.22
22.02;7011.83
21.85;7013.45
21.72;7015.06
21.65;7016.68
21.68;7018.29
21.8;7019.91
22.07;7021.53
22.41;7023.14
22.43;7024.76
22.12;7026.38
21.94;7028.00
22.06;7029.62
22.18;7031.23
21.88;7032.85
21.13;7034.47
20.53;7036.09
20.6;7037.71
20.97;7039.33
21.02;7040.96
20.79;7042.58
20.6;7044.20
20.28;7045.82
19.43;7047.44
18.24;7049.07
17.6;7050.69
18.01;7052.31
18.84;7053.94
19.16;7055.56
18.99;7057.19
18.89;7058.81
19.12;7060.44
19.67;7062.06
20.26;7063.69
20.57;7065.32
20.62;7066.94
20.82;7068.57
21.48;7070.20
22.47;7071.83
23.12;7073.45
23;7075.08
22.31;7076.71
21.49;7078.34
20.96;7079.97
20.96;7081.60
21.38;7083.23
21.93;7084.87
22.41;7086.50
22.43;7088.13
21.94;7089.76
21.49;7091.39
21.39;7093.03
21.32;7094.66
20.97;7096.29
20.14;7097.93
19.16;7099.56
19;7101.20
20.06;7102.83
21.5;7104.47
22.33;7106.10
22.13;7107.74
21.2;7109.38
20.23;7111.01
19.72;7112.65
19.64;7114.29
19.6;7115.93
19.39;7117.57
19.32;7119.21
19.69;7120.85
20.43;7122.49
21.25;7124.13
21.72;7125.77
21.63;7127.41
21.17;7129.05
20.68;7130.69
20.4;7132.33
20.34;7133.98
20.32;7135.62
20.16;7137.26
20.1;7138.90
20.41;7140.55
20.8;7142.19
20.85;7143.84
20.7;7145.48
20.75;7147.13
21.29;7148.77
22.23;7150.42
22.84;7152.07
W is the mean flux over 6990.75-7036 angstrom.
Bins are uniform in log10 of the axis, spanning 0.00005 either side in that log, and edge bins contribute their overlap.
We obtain 21.4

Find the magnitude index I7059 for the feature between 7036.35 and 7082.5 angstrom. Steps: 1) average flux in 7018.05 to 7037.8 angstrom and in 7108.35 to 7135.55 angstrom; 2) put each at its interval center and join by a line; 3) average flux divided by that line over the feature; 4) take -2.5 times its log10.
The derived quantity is 0.05 mag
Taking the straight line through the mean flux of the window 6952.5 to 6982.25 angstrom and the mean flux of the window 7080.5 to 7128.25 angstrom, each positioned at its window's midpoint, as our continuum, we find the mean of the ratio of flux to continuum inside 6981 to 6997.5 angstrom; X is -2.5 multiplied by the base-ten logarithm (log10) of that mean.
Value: 0.15 mag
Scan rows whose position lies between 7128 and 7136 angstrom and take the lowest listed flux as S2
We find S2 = 20.32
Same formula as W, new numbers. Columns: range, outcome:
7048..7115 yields 20.7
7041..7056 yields 19.3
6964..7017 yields 19.9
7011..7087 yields 21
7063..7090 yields 21.7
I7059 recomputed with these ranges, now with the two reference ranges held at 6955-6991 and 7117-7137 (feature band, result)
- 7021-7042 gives -0.094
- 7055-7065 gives 0.035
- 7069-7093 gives -0.089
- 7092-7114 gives -0.017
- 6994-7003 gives -0.079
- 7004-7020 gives -0.106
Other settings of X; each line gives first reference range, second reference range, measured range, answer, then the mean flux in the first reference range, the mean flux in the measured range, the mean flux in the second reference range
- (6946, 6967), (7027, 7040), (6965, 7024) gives 0.06 mag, 20.9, 20.1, 21.4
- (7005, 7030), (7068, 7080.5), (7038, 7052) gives 0.11 mag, 21.9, 19.8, 22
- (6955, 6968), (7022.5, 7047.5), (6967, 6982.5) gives 0.09 mag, 21.2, 19.6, 21.3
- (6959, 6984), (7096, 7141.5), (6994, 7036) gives -0.08 mag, 19.9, 21.6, 20.4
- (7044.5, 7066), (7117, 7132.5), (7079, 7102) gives -0.06 mag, 19.2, 21.1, 20.6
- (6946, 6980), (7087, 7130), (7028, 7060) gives 0.03 mag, 20.6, 20.1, 20.7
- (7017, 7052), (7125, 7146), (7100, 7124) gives 0.03 mag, 21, 20.3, 20.7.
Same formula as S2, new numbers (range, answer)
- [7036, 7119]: 17.6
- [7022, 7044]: 20.53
